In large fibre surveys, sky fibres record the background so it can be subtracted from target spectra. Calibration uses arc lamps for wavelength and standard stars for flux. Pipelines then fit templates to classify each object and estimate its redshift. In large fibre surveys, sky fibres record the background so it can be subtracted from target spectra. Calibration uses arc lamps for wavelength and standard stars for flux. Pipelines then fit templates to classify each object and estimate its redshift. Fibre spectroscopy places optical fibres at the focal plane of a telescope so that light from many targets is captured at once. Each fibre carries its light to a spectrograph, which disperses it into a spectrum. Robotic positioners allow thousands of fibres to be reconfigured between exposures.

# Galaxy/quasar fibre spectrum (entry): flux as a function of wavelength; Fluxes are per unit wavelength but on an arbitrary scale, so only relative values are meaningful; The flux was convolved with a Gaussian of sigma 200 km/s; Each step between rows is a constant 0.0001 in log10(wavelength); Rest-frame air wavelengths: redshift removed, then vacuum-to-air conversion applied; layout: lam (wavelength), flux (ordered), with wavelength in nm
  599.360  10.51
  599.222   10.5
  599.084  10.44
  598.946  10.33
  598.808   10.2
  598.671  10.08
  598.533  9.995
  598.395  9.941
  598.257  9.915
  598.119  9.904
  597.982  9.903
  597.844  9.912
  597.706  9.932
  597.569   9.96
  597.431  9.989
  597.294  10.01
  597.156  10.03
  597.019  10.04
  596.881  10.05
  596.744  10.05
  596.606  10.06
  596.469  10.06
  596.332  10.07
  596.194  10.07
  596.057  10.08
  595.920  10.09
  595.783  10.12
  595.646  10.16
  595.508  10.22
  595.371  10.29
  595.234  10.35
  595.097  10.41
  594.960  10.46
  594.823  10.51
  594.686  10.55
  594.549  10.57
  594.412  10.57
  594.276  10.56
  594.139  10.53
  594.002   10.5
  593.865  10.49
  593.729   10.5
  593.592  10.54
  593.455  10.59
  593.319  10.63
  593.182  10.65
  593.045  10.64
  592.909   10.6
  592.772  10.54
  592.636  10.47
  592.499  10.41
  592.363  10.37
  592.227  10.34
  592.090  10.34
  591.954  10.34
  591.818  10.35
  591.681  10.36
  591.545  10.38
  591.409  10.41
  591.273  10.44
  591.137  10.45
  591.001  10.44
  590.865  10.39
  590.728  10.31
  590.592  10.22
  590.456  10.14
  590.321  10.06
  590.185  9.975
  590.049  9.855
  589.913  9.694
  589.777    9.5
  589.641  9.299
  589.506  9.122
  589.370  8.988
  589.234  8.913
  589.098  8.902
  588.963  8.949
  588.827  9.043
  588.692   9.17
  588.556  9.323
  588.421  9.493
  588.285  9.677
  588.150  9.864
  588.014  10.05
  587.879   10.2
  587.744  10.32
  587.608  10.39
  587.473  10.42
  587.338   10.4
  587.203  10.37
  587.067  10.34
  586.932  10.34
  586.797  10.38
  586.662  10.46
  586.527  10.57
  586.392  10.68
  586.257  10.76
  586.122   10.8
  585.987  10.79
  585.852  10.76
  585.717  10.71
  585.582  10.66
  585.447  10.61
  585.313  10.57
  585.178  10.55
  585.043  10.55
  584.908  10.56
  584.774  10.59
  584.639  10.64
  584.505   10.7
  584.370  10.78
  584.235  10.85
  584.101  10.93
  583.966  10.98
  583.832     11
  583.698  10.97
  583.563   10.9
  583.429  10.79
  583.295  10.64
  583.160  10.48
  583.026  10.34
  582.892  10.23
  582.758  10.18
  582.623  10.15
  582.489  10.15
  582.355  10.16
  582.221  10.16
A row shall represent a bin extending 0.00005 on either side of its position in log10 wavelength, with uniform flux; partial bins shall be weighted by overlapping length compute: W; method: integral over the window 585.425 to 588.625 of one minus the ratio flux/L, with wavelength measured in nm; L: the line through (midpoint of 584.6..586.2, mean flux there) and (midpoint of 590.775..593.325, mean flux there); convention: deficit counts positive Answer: 0.08 nm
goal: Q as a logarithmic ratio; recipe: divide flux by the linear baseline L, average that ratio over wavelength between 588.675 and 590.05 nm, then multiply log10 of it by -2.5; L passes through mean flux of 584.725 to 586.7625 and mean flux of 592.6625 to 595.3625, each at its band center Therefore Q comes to 0.15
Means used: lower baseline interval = 10.6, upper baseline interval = 10.5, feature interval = 9.19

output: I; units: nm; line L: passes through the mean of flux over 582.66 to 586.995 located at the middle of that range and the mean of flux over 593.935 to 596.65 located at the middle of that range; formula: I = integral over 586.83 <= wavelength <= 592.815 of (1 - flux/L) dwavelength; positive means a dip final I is 0.29 nm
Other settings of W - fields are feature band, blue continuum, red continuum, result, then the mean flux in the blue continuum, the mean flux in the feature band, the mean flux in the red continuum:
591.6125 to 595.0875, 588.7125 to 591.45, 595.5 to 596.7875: -0.199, 9.74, 10.5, 10.1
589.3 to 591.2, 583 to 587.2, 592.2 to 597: 0.112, 10.7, 9.88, 10.4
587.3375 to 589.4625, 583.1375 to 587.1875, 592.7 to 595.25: 0.205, 10.7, 9.6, 10.5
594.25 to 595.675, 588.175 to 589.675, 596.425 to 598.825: -0.099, 9.19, 10.4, 10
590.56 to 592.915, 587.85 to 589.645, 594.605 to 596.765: -0.163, 9.34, 10.4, 10.2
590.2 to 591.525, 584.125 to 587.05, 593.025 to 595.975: 0.027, 10.6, 10.3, 10.4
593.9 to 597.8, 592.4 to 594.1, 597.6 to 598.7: 0.000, 10.5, 10.2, 9.94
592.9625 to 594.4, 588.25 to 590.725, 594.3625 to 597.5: -0.088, 9.48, 10.6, 10.2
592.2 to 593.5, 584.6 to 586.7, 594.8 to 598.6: -0.032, 10.6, 10.5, 10.1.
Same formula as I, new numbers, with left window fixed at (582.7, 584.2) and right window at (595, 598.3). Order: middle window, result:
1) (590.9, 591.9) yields -0.01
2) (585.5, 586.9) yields -0.01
